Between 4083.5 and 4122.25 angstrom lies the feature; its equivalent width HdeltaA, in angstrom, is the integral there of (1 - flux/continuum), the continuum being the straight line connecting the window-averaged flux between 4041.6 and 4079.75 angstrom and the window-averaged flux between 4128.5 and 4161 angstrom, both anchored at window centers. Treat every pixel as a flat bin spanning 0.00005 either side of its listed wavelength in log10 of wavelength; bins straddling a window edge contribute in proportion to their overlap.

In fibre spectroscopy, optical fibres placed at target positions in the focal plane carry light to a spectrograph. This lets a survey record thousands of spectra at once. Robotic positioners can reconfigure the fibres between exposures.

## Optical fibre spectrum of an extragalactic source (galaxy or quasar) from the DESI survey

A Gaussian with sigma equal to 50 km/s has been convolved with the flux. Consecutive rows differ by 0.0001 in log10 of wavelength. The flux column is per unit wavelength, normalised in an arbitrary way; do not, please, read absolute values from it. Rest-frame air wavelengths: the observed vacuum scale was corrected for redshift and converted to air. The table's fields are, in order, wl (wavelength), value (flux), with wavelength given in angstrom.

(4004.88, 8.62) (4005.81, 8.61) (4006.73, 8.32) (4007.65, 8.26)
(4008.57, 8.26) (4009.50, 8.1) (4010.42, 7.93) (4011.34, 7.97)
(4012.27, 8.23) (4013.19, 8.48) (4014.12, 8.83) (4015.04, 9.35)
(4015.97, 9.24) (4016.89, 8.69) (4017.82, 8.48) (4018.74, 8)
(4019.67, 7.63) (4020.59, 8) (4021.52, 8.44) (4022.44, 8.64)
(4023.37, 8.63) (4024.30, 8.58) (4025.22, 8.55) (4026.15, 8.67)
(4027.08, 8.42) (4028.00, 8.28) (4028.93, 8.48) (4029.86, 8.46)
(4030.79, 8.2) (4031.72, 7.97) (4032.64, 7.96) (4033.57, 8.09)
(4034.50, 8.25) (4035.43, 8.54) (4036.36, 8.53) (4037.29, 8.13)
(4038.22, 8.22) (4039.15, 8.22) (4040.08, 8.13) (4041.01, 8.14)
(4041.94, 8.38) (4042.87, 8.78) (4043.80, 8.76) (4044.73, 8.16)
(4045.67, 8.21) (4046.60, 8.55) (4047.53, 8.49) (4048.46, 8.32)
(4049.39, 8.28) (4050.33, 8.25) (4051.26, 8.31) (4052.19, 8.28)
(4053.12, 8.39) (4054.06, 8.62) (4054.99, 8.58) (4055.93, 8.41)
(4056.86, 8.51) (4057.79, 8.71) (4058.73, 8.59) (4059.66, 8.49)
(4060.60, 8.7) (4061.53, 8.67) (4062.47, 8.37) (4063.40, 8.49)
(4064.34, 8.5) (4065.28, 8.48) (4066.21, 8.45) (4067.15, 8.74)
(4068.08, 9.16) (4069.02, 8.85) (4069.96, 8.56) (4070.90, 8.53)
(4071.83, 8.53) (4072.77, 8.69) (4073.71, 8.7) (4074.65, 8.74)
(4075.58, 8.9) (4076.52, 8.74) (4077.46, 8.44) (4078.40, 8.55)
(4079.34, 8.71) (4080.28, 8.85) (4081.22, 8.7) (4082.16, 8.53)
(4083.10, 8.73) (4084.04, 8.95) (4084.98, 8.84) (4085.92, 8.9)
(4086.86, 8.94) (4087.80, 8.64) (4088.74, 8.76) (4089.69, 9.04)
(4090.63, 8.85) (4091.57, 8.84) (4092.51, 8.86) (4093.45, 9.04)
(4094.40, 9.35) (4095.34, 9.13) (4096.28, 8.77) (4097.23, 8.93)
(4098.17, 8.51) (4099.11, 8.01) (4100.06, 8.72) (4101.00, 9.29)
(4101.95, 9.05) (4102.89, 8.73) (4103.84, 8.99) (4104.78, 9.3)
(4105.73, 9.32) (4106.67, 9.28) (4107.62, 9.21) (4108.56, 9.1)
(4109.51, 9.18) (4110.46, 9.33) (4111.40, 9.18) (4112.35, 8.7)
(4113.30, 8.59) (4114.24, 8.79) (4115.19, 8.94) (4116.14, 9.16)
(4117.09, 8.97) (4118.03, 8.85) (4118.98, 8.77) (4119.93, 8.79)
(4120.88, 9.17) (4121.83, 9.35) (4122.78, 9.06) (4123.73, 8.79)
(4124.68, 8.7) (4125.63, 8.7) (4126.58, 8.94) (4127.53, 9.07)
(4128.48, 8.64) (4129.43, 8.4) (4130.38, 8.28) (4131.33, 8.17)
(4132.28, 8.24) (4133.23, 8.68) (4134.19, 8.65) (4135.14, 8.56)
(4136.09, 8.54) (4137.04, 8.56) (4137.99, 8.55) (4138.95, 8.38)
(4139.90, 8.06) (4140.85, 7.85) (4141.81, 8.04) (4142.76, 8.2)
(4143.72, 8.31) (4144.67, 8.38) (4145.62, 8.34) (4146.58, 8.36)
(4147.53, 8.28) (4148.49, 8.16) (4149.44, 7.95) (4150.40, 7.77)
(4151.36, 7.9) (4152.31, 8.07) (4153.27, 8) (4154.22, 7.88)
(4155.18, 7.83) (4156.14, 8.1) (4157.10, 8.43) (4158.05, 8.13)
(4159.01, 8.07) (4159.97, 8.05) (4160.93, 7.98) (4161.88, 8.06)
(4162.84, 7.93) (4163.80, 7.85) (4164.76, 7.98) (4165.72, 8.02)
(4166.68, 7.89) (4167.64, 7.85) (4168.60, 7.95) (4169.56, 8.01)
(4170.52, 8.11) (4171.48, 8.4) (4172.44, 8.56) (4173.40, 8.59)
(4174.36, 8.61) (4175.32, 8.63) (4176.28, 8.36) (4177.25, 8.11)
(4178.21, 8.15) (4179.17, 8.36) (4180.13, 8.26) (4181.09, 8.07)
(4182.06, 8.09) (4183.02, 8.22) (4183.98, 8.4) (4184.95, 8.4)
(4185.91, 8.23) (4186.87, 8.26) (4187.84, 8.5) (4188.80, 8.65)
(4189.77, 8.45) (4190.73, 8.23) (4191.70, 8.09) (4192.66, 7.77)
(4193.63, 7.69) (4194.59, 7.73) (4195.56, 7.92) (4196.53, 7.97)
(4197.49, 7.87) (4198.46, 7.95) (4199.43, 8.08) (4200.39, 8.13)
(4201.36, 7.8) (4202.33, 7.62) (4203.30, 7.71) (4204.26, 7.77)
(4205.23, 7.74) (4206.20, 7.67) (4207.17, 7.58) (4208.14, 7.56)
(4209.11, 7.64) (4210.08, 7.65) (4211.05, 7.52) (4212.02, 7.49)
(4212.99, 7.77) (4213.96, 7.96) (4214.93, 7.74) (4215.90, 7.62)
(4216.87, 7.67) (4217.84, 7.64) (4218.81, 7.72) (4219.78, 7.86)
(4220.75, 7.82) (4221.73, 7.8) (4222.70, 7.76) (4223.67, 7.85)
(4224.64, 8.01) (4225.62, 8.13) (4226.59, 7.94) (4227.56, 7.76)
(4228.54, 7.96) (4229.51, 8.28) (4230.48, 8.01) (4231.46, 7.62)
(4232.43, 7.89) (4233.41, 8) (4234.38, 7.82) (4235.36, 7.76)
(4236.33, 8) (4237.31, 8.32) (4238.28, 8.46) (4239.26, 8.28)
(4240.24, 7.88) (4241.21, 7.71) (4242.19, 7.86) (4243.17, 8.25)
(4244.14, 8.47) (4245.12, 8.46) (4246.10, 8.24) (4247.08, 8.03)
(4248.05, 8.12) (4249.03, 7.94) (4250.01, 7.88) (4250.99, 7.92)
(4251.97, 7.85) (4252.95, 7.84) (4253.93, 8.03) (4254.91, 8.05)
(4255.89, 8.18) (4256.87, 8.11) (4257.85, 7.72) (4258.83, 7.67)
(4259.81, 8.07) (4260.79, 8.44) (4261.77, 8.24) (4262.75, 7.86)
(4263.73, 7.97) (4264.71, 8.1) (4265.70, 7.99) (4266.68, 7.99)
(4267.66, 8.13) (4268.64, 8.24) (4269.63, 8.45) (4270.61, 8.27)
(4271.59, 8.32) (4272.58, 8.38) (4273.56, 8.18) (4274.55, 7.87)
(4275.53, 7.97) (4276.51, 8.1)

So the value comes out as -2.6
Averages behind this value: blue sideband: 8.55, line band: 8.95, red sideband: 8.22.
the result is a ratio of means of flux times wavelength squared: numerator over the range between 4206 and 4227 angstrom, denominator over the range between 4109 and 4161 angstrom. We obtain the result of 0.95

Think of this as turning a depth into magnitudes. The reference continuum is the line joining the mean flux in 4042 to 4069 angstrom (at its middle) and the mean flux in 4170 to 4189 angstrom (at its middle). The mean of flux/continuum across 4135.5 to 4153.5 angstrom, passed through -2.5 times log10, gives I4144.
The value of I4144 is 0.03 mag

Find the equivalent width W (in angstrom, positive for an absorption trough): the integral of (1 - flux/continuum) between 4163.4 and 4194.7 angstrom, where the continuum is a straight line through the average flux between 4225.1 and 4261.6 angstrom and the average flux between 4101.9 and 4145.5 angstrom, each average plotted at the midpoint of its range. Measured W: 0.8 angstrom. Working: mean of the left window 8.74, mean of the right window 8.03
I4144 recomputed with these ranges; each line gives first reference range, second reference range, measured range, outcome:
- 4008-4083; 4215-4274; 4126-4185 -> 0.00 mag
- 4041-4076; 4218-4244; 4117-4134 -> -0.06 mag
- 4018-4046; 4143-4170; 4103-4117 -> -0.11 mag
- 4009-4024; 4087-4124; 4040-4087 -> 0.02 mag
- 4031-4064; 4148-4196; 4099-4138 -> -0.08 mag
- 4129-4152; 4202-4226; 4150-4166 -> 0.02 mag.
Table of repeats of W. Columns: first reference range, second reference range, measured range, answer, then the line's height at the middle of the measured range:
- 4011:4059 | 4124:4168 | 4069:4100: -1.60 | 8.33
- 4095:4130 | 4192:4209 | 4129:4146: 0.52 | 8.61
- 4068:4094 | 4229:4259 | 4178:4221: 1.54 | 8.23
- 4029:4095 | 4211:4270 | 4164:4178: -0.02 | 8.2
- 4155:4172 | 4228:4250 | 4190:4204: 0.25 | 8.05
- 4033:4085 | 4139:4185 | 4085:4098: -0.79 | 8.4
